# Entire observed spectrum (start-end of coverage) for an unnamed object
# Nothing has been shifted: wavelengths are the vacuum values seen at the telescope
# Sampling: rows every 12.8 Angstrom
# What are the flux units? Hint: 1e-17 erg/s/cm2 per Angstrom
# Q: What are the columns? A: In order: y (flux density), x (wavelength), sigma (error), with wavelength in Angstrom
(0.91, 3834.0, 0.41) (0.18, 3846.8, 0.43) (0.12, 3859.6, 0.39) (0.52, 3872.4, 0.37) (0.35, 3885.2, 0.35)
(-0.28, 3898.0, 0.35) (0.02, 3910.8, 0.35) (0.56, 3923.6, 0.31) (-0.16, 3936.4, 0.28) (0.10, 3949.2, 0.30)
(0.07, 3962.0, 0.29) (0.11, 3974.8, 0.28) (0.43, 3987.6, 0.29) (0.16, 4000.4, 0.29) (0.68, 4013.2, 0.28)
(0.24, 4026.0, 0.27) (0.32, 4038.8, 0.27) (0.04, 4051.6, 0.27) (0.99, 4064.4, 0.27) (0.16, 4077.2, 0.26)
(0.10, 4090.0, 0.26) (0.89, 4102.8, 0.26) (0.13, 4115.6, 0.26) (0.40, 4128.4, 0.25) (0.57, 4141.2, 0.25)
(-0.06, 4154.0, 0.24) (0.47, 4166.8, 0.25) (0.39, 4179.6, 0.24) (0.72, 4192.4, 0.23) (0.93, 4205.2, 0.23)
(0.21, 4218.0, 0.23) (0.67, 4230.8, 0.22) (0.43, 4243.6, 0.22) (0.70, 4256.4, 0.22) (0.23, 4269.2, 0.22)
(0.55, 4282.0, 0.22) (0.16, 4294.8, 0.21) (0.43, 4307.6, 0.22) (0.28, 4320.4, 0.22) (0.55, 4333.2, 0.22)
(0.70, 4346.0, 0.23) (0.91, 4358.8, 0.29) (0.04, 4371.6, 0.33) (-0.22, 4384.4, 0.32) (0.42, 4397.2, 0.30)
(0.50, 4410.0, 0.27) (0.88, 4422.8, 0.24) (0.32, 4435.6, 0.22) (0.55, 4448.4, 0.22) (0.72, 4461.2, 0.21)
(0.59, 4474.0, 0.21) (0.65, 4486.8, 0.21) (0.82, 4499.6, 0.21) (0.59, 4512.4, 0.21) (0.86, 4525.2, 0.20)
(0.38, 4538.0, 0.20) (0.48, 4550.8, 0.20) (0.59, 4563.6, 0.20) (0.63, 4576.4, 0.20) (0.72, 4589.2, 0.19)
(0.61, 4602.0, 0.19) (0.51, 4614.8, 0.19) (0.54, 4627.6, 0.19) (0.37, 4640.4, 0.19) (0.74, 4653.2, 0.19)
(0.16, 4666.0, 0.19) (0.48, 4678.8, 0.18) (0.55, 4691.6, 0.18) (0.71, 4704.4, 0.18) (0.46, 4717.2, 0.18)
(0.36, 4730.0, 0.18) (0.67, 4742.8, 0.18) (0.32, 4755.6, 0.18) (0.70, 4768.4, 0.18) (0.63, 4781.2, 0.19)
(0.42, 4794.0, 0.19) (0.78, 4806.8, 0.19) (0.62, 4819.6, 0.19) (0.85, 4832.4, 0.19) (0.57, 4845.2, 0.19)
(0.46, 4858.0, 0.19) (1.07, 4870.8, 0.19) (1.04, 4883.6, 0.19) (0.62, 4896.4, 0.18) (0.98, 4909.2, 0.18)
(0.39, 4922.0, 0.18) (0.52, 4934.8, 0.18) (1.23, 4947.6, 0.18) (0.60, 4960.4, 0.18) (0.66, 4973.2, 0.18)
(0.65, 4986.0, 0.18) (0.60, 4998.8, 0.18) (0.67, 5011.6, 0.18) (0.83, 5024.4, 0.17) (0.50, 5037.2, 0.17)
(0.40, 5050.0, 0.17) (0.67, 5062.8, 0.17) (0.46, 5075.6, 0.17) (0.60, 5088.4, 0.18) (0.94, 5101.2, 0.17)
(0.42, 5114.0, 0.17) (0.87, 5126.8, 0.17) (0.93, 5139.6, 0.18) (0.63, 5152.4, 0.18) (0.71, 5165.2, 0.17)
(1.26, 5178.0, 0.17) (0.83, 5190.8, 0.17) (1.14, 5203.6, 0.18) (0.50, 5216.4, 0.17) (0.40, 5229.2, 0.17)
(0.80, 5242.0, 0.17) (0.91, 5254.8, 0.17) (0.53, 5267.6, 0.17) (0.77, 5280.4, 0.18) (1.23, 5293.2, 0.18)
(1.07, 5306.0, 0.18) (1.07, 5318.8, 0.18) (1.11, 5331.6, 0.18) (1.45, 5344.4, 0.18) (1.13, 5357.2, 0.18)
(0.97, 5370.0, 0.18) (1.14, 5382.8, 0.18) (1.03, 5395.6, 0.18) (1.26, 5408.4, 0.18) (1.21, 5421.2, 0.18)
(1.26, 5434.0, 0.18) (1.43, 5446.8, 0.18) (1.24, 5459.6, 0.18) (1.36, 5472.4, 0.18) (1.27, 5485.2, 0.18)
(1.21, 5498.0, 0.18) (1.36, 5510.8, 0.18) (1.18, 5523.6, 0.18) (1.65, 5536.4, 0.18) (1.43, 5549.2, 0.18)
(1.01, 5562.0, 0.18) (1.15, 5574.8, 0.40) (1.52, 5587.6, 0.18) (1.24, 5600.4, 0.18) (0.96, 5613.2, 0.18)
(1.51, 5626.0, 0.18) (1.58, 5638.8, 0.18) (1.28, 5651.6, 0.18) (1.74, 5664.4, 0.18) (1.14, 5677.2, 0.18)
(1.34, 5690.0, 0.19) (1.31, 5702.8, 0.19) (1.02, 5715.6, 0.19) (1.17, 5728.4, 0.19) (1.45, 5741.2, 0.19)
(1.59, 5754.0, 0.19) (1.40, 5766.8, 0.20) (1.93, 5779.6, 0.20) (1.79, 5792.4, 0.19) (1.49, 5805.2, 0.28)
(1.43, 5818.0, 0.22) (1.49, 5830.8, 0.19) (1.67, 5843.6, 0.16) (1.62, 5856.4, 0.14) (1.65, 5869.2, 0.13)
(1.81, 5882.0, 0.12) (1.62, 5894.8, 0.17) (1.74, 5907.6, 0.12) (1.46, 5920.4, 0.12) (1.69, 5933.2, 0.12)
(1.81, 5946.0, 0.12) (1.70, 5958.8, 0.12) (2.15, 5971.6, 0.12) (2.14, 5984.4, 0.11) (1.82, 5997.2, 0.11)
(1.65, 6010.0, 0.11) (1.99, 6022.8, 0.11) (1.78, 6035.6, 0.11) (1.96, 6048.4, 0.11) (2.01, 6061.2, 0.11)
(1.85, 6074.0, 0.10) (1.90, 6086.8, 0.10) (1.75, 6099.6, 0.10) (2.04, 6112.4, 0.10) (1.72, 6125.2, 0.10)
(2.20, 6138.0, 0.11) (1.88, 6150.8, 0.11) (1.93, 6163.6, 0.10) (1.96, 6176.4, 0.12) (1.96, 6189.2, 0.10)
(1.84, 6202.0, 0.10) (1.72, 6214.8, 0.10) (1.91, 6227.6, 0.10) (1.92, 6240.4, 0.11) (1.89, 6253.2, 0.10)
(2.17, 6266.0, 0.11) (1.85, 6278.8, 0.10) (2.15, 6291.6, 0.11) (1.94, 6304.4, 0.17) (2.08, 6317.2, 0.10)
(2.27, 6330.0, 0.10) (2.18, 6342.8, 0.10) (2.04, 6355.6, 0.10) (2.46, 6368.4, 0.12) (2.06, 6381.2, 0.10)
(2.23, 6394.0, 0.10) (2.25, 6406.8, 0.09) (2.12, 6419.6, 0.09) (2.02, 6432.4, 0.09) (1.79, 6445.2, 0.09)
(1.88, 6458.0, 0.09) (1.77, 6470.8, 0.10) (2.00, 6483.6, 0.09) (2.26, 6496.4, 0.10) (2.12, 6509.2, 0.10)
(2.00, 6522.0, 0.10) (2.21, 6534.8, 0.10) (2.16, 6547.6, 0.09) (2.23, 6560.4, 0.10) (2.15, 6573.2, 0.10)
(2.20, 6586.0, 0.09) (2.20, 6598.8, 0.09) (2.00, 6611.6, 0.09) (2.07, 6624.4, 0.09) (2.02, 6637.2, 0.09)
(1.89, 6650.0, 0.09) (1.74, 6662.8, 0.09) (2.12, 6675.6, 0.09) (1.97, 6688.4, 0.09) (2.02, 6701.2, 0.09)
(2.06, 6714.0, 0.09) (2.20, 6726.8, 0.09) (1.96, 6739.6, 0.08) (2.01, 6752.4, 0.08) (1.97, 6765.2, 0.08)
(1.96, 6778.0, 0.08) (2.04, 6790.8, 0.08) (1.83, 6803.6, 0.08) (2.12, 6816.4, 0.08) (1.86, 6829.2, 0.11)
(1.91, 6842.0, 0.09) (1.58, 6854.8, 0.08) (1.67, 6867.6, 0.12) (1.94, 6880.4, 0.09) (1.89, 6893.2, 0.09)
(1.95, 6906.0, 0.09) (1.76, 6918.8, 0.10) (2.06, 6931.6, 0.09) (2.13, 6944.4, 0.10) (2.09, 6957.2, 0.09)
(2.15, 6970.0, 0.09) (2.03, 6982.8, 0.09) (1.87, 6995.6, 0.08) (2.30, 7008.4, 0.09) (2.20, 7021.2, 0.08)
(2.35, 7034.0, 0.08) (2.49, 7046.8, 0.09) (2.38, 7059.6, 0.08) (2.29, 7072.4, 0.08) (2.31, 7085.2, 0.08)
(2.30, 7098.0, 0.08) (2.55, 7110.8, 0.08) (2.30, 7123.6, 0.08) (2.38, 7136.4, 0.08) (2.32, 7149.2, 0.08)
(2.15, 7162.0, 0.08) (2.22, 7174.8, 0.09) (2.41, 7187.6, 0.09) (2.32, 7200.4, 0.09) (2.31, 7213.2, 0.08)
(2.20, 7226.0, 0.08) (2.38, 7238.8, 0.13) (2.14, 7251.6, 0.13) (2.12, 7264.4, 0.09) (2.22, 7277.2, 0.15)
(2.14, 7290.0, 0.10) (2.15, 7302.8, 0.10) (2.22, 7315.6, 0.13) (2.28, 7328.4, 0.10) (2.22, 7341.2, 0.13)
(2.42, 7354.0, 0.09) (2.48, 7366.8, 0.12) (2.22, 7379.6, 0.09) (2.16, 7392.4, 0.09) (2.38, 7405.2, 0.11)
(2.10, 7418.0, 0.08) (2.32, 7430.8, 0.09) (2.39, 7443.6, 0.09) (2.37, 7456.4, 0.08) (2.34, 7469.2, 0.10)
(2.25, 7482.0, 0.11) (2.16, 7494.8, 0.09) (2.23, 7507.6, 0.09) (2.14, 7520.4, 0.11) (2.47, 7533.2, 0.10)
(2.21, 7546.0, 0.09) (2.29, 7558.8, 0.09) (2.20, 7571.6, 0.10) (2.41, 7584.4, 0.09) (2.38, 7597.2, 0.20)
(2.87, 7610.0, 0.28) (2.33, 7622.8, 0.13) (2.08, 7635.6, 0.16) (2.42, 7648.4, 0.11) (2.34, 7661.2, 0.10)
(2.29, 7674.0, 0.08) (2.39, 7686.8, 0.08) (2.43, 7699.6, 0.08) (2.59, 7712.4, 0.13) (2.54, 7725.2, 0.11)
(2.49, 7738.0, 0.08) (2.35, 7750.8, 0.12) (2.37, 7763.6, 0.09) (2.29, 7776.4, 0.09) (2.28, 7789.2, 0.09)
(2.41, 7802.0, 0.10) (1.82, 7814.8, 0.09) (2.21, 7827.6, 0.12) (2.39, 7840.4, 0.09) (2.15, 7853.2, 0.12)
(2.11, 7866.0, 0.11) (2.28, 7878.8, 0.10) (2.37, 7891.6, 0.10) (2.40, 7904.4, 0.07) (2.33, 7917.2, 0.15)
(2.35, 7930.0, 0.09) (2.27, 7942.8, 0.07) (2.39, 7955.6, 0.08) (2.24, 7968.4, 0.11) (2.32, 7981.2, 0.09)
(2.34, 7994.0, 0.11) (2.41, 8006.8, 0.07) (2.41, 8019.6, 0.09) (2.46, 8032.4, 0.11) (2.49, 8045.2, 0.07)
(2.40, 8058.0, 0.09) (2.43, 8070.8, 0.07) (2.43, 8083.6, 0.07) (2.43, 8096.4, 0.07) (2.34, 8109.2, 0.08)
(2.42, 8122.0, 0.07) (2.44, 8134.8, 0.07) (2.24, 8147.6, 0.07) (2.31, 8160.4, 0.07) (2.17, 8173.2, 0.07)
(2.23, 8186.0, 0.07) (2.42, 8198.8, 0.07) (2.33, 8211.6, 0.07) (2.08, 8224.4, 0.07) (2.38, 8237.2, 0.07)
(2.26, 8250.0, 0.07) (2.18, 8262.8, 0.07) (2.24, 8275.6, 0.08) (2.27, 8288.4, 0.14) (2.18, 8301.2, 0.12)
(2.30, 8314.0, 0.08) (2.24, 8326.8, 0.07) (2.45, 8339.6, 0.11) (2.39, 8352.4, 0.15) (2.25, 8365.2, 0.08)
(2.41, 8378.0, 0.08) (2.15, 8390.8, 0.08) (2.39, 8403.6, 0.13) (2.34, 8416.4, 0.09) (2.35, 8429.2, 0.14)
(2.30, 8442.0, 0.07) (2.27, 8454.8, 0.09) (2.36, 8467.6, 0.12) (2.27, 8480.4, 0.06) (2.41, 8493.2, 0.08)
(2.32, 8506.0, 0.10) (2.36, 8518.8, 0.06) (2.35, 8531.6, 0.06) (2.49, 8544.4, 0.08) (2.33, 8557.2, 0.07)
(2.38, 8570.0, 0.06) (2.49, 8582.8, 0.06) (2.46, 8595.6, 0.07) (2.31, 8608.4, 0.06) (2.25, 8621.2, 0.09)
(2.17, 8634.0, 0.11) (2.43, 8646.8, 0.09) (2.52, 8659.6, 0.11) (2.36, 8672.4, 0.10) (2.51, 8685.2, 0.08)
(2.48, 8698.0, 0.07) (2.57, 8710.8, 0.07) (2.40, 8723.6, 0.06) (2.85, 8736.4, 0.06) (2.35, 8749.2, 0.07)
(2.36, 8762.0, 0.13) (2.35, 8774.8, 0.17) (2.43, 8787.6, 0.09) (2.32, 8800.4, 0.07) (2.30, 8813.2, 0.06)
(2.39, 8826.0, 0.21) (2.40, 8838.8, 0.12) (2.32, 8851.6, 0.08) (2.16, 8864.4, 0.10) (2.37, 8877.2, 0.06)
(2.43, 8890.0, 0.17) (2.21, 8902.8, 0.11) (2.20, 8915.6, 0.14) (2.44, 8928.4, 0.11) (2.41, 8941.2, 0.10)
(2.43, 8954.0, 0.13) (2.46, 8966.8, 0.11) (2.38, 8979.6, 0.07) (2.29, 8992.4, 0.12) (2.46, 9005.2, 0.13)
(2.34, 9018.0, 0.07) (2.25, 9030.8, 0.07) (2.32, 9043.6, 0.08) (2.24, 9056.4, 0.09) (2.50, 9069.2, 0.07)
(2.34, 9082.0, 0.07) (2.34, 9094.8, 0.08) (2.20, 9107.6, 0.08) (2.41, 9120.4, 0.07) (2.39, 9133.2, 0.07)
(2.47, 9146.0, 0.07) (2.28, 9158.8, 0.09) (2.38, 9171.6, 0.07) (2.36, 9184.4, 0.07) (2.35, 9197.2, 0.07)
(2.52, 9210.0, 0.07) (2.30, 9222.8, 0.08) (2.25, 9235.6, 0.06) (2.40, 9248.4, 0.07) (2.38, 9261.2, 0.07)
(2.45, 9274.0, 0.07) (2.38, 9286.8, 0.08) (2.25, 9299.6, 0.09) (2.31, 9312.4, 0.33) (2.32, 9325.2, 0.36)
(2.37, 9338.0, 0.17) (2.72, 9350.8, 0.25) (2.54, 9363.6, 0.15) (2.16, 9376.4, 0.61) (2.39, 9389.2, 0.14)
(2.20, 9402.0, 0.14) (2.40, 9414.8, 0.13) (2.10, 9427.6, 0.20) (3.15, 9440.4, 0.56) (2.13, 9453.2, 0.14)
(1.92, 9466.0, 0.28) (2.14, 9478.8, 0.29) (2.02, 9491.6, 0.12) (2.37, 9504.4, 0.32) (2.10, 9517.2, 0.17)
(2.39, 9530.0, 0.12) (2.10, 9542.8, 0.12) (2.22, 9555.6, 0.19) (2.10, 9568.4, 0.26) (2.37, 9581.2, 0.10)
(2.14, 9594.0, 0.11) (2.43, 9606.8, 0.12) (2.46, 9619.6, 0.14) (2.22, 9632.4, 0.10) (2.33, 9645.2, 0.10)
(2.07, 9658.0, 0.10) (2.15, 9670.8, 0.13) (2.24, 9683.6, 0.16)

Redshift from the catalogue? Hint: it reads 0.327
